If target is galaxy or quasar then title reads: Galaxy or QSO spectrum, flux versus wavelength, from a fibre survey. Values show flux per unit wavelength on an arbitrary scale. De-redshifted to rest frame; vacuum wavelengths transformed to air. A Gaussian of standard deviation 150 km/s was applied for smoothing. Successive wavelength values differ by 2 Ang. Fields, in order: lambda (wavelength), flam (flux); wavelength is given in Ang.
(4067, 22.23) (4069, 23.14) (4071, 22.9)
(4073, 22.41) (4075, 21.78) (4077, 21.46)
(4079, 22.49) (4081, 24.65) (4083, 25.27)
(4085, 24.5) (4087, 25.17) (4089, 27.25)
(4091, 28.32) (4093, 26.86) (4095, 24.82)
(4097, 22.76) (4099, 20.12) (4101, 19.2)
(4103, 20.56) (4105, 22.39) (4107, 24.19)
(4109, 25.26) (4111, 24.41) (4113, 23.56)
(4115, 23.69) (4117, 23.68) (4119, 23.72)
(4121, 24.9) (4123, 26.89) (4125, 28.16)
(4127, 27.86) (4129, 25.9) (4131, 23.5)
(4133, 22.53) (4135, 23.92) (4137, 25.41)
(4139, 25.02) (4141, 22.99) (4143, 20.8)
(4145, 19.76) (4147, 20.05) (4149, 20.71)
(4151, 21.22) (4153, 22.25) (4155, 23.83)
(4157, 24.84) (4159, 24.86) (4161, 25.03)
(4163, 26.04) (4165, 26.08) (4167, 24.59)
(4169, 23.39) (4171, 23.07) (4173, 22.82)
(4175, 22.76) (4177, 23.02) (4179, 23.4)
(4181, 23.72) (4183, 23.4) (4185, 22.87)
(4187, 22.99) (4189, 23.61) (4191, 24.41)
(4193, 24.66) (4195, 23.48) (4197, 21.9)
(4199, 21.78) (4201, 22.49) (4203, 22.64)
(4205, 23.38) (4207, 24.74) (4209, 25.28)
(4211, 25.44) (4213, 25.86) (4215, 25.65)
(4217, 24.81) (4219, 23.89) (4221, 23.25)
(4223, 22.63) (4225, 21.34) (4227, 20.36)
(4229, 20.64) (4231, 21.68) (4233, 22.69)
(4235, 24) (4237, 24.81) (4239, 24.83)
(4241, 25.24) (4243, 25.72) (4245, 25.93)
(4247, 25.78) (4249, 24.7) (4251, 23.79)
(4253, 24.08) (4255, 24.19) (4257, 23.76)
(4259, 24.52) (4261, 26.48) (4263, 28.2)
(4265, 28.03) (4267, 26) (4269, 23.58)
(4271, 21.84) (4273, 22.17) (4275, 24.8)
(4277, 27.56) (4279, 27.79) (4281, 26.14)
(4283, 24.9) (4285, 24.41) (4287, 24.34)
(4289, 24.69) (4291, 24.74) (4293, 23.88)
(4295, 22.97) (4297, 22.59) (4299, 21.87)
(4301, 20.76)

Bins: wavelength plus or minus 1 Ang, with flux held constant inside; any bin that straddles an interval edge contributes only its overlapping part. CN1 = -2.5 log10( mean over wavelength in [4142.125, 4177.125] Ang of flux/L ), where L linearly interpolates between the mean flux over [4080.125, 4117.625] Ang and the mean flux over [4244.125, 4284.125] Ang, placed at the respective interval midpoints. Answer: 0.06 mag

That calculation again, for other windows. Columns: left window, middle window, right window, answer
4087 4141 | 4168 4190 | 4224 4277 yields 0.05 mag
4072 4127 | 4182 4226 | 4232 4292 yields 0.05 mag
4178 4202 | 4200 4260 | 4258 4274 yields 0.01 mag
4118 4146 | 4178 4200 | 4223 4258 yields 0.03 mag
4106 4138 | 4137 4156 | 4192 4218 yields 0.12 mag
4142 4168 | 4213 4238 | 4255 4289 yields 0.06 mag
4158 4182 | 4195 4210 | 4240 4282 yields 0.06 mag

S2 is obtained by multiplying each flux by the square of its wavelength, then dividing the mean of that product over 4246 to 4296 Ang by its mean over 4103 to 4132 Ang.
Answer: 1.09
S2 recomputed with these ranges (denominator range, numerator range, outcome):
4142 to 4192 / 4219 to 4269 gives 1.09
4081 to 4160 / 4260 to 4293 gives 1.14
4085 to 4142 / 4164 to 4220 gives 1.01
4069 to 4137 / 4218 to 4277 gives 1.07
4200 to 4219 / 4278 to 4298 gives 1.05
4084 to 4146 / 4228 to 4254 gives 1.06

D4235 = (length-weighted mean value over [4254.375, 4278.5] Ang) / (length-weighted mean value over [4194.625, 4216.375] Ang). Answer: 1.05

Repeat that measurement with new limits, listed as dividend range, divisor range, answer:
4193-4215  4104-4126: 0.97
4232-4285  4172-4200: 1.08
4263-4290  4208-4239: 1.07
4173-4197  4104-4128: 0.94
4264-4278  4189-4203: 1.07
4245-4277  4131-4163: 1.08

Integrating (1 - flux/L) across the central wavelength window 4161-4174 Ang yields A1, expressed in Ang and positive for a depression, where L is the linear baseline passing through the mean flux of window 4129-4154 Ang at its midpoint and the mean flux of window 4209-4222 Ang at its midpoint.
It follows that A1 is -0.60 Ang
